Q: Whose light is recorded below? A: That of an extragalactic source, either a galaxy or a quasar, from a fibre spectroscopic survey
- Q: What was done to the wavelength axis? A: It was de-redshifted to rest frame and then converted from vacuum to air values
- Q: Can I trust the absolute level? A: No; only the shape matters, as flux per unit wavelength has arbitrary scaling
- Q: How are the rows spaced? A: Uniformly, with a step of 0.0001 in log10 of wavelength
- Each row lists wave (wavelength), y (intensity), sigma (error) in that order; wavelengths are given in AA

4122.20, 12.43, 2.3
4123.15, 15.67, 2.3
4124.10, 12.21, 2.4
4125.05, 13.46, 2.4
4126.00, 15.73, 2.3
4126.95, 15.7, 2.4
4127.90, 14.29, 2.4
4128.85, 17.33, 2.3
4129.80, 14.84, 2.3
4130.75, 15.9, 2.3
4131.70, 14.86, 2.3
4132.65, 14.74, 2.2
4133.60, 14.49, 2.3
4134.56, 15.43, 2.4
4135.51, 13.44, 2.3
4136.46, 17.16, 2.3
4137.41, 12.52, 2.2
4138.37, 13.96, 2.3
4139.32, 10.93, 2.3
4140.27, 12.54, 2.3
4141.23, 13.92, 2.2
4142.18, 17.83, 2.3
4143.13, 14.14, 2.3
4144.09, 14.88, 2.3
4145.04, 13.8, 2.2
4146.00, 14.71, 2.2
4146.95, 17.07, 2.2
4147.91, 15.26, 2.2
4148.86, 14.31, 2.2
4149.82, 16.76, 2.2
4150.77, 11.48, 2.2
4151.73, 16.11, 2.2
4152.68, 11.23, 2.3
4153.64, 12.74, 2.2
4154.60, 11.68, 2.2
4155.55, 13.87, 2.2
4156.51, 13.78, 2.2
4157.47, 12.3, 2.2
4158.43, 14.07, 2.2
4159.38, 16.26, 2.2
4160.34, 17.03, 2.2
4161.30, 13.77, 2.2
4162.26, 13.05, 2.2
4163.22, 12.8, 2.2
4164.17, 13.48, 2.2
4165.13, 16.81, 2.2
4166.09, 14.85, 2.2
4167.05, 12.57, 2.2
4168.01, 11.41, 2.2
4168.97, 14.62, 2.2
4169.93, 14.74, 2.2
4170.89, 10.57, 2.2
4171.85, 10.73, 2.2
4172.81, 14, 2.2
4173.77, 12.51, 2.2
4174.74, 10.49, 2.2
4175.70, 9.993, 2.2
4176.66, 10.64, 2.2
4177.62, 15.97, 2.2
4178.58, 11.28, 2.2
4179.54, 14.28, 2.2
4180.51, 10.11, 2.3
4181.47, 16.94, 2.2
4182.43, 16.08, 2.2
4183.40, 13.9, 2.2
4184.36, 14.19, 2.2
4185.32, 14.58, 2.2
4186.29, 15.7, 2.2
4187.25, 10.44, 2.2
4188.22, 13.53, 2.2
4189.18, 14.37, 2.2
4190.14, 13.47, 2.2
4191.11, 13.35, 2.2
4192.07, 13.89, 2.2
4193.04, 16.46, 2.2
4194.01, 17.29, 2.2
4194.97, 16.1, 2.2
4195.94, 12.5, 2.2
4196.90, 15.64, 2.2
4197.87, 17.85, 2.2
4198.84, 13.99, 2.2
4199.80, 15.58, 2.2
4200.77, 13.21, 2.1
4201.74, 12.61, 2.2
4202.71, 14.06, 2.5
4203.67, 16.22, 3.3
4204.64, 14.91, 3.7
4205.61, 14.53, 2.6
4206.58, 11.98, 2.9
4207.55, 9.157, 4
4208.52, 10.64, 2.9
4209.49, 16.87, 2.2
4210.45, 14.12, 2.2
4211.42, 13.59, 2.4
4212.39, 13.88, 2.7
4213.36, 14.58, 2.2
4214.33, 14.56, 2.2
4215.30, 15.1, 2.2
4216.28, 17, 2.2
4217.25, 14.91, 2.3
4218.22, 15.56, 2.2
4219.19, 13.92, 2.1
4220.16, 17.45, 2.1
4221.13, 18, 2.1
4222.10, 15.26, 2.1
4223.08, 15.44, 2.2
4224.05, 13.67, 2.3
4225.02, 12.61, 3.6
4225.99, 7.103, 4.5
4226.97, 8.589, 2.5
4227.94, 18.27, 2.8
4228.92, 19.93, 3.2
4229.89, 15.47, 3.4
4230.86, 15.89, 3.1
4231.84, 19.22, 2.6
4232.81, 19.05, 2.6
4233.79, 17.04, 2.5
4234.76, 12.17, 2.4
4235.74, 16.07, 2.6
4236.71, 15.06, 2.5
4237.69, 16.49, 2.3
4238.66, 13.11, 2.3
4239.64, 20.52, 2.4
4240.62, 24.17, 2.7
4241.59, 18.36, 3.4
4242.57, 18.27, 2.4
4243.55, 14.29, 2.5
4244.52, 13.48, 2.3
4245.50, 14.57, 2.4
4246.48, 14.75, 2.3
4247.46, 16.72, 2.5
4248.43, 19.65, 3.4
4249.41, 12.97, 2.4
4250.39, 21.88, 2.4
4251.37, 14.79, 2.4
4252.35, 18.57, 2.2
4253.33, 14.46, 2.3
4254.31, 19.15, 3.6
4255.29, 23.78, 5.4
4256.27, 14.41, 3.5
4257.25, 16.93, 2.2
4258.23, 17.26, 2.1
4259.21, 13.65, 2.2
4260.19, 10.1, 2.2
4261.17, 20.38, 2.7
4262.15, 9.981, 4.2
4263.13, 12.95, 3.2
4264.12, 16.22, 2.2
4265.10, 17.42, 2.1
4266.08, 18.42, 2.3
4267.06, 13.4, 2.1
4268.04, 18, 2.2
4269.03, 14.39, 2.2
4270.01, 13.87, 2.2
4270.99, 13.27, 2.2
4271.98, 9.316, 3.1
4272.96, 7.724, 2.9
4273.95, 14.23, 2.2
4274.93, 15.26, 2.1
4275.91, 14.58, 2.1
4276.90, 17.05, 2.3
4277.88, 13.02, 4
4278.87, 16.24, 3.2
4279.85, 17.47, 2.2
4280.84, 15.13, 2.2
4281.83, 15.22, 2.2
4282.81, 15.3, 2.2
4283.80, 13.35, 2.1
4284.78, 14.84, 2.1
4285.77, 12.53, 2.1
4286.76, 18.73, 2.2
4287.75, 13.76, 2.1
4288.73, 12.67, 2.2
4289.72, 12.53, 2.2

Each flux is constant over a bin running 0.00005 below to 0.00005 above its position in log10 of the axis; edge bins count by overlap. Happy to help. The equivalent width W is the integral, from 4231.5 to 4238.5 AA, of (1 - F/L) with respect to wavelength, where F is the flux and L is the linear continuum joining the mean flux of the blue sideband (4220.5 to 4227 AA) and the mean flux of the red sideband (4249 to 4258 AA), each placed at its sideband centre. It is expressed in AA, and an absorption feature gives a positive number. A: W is -0.6 AA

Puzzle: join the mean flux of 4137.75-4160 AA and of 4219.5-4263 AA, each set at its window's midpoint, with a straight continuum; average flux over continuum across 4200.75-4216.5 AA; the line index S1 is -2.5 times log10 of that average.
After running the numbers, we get 0.11 mag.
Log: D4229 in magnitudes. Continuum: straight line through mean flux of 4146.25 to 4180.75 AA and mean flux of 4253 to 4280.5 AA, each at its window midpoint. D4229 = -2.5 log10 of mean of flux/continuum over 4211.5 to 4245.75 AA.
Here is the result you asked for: -0.08 mag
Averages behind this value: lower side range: 13.4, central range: 15.7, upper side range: 15.1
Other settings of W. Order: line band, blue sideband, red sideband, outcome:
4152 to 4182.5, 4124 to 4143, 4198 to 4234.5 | 2.9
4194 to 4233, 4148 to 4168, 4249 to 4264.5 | 1.1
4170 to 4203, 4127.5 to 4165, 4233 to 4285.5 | 2.4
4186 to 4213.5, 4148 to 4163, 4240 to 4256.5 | 2.5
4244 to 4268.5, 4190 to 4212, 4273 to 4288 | -2.4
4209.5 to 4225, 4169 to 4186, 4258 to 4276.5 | -1.8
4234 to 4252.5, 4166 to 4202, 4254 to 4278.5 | -2.5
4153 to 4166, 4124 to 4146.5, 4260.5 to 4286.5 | 0.5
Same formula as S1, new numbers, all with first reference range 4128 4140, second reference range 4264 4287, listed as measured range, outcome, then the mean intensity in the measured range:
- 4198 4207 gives 0.028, 14.3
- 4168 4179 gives 0.189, 12.3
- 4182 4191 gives 0.050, 14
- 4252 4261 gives -0.131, 16.6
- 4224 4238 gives -0.033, 15.1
